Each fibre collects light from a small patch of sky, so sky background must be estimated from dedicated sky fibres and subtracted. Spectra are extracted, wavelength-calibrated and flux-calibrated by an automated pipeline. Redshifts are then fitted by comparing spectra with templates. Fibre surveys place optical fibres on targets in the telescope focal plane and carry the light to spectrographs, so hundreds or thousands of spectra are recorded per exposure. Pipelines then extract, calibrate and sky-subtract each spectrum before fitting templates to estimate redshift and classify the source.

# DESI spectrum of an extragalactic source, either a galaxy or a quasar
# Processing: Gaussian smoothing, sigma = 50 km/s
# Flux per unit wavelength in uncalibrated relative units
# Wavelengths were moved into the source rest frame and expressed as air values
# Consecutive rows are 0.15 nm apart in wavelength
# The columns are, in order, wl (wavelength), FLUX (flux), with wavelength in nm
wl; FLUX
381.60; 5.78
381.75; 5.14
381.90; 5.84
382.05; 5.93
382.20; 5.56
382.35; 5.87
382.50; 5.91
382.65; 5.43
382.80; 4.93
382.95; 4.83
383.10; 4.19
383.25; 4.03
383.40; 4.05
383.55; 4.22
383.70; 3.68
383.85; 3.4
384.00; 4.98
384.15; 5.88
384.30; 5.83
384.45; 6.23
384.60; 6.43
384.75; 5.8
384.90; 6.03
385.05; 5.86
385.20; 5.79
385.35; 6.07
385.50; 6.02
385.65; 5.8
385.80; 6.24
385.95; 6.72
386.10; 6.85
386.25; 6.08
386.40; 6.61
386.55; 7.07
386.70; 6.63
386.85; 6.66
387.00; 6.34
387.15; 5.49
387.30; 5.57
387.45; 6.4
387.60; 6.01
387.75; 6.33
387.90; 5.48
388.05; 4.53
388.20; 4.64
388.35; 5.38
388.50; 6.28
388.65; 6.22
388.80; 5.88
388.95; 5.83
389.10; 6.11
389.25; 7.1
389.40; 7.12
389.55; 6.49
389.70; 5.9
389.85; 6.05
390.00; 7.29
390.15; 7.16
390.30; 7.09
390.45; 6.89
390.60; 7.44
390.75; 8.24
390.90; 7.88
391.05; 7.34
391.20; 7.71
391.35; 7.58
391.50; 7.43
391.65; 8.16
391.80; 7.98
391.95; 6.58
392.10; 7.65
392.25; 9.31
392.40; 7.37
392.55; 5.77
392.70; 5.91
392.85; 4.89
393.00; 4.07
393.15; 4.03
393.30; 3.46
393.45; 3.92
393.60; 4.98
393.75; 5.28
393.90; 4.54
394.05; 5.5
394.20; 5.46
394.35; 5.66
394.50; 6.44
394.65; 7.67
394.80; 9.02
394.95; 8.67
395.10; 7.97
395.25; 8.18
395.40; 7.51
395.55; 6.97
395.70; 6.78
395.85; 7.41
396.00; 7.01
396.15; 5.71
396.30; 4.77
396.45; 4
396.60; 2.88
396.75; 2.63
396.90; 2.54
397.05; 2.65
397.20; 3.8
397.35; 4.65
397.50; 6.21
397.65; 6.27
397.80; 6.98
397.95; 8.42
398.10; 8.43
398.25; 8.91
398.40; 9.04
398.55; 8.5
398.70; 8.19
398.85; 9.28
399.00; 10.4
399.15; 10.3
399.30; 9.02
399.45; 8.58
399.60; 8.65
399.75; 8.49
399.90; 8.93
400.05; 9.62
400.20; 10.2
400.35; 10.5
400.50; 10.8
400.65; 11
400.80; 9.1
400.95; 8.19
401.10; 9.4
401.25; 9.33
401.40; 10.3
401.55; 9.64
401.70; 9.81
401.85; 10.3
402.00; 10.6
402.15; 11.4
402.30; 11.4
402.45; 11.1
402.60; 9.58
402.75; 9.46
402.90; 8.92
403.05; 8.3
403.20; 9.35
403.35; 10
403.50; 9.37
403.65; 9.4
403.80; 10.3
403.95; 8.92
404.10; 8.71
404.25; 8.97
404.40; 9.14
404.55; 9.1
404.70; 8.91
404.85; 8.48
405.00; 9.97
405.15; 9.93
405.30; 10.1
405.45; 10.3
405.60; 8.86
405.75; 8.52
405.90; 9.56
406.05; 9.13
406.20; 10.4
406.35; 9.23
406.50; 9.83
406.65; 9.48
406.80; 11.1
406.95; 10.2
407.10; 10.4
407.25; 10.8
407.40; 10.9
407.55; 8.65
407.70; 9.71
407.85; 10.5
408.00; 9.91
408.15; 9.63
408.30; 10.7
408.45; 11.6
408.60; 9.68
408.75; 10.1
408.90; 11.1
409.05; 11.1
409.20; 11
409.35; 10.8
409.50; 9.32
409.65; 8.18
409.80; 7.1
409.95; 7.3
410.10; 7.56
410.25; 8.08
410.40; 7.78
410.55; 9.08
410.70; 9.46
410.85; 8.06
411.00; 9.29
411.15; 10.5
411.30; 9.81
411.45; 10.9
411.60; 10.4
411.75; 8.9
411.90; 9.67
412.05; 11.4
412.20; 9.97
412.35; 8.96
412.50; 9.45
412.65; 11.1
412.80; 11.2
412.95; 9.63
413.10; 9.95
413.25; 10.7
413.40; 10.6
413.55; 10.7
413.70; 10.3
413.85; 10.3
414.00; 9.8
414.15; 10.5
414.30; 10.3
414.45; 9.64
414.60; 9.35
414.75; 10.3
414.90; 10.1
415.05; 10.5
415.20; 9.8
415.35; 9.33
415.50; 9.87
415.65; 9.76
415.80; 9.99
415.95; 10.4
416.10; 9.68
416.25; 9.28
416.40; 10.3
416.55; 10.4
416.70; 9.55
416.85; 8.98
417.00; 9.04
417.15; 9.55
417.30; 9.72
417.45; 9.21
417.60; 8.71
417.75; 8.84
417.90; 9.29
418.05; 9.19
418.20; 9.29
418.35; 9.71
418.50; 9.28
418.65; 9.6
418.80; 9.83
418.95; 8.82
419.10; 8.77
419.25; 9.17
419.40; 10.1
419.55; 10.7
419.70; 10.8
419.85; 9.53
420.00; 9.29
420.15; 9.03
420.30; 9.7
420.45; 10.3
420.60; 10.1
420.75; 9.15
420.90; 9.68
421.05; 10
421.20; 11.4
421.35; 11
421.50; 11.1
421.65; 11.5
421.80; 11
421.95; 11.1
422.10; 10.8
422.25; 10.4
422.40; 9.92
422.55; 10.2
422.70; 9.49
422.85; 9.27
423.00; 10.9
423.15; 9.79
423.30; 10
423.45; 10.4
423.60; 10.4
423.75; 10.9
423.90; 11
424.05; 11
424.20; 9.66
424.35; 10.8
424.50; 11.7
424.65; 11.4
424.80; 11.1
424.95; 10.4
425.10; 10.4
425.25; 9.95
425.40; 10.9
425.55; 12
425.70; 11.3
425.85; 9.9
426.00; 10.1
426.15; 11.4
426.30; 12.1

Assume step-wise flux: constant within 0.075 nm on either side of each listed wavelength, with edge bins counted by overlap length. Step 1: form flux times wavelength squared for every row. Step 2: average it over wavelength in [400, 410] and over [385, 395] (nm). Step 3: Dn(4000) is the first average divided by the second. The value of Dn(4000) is 1.7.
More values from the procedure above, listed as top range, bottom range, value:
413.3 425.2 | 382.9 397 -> 1.92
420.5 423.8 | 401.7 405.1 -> 1.18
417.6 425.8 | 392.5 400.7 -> 1.68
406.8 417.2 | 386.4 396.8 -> 1.72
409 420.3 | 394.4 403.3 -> 1.28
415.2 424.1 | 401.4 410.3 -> 1.09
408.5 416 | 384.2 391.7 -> 1.72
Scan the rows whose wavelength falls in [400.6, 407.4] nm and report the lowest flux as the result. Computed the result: 8.19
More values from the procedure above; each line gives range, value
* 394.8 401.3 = 2.54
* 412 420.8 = 8.71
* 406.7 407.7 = 8.65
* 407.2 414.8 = 7.1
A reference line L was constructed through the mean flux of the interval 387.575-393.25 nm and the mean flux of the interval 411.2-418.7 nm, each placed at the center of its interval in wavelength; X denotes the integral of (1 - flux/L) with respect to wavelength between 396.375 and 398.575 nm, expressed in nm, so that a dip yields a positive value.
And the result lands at 0.55 nm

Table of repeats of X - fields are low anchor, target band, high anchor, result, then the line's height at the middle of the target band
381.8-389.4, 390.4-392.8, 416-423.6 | -0.37 nm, 6.44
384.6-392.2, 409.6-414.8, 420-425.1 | -0.20 nm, 9.24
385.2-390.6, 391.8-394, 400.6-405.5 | 0.51 nm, 7.37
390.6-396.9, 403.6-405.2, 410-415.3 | -0.18 nm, 8.29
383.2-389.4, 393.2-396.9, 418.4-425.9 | 0.56 nm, 6.89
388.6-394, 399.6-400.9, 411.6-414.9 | -0.29 nm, 7.96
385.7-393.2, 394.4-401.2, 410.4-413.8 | 0.22 nm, 7.79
